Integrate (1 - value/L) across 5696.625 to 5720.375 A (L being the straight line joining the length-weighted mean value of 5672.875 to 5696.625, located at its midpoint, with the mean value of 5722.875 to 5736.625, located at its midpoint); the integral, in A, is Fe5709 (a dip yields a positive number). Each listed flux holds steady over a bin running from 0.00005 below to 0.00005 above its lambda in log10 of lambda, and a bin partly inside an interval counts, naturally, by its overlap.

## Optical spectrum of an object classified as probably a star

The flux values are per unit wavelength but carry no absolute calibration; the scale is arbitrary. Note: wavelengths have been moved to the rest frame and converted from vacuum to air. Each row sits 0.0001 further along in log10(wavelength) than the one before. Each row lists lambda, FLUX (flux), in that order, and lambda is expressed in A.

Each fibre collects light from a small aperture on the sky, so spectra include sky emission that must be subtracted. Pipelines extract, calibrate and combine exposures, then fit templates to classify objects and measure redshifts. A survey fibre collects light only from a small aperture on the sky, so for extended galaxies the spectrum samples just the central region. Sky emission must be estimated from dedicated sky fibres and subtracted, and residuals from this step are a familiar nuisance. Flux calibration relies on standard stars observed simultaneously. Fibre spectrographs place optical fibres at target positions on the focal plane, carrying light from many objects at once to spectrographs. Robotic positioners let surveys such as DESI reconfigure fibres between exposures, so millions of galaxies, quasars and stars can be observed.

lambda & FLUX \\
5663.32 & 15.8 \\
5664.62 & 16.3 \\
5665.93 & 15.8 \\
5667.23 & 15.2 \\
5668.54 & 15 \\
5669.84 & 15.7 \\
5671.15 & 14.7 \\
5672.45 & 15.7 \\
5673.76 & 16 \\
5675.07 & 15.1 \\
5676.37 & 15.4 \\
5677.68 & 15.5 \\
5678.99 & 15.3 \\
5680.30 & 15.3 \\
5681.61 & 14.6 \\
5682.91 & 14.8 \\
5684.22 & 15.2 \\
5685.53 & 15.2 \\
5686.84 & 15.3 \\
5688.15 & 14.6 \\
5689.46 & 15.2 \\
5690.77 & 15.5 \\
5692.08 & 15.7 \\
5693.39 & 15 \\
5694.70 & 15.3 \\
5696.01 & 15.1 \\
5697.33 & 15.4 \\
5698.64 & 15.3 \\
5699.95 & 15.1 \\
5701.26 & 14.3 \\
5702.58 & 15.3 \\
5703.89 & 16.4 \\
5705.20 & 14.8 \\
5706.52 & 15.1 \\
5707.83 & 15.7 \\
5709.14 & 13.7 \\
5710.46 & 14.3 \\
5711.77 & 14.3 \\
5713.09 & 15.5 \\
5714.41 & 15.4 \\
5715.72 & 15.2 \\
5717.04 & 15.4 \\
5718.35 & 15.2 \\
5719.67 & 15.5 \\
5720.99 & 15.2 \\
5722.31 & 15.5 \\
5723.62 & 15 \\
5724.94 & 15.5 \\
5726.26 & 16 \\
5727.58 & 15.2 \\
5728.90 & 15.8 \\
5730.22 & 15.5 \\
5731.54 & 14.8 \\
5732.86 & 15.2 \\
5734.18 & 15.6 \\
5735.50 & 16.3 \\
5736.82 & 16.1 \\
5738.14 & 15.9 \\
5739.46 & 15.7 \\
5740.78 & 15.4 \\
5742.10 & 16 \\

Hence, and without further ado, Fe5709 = 0.42 A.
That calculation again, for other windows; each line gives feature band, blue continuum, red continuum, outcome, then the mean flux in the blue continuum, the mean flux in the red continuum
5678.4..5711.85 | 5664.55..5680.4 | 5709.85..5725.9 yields 0.5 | 15.4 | 15.2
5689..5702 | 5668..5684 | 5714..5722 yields 0.1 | 15.3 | 15.3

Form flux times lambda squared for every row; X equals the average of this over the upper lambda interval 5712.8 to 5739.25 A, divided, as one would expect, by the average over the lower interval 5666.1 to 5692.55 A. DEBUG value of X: 1.03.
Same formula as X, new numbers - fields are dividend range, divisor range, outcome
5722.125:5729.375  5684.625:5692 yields 1.03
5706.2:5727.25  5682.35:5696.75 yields 1.01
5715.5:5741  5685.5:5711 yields 1.04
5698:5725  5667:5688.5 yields 1.01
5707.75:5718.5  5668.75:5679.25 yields 0.98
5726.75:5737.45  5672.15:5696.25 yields 1.04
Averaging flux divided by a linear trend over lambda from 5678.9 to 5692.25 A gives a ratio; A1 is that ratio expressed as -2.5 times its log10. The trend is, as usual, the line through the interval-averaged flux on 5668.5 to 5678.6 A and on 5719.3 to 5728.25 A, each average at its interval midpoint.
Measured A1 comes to 0.02 mag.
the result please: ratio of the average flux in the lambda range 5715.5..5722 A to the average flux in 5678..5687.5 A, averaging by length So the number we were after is 1.0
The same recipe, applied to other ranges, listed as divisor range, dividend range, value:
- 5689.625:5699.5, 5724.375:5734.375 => 1.01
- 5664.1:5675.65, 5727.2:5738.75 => 1.01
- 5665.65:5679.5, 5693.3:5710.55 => 0.98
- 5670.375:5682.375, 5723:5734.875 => 1.01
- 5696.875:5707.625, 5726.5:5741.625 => 1.02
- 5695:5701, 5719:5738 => 1.02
